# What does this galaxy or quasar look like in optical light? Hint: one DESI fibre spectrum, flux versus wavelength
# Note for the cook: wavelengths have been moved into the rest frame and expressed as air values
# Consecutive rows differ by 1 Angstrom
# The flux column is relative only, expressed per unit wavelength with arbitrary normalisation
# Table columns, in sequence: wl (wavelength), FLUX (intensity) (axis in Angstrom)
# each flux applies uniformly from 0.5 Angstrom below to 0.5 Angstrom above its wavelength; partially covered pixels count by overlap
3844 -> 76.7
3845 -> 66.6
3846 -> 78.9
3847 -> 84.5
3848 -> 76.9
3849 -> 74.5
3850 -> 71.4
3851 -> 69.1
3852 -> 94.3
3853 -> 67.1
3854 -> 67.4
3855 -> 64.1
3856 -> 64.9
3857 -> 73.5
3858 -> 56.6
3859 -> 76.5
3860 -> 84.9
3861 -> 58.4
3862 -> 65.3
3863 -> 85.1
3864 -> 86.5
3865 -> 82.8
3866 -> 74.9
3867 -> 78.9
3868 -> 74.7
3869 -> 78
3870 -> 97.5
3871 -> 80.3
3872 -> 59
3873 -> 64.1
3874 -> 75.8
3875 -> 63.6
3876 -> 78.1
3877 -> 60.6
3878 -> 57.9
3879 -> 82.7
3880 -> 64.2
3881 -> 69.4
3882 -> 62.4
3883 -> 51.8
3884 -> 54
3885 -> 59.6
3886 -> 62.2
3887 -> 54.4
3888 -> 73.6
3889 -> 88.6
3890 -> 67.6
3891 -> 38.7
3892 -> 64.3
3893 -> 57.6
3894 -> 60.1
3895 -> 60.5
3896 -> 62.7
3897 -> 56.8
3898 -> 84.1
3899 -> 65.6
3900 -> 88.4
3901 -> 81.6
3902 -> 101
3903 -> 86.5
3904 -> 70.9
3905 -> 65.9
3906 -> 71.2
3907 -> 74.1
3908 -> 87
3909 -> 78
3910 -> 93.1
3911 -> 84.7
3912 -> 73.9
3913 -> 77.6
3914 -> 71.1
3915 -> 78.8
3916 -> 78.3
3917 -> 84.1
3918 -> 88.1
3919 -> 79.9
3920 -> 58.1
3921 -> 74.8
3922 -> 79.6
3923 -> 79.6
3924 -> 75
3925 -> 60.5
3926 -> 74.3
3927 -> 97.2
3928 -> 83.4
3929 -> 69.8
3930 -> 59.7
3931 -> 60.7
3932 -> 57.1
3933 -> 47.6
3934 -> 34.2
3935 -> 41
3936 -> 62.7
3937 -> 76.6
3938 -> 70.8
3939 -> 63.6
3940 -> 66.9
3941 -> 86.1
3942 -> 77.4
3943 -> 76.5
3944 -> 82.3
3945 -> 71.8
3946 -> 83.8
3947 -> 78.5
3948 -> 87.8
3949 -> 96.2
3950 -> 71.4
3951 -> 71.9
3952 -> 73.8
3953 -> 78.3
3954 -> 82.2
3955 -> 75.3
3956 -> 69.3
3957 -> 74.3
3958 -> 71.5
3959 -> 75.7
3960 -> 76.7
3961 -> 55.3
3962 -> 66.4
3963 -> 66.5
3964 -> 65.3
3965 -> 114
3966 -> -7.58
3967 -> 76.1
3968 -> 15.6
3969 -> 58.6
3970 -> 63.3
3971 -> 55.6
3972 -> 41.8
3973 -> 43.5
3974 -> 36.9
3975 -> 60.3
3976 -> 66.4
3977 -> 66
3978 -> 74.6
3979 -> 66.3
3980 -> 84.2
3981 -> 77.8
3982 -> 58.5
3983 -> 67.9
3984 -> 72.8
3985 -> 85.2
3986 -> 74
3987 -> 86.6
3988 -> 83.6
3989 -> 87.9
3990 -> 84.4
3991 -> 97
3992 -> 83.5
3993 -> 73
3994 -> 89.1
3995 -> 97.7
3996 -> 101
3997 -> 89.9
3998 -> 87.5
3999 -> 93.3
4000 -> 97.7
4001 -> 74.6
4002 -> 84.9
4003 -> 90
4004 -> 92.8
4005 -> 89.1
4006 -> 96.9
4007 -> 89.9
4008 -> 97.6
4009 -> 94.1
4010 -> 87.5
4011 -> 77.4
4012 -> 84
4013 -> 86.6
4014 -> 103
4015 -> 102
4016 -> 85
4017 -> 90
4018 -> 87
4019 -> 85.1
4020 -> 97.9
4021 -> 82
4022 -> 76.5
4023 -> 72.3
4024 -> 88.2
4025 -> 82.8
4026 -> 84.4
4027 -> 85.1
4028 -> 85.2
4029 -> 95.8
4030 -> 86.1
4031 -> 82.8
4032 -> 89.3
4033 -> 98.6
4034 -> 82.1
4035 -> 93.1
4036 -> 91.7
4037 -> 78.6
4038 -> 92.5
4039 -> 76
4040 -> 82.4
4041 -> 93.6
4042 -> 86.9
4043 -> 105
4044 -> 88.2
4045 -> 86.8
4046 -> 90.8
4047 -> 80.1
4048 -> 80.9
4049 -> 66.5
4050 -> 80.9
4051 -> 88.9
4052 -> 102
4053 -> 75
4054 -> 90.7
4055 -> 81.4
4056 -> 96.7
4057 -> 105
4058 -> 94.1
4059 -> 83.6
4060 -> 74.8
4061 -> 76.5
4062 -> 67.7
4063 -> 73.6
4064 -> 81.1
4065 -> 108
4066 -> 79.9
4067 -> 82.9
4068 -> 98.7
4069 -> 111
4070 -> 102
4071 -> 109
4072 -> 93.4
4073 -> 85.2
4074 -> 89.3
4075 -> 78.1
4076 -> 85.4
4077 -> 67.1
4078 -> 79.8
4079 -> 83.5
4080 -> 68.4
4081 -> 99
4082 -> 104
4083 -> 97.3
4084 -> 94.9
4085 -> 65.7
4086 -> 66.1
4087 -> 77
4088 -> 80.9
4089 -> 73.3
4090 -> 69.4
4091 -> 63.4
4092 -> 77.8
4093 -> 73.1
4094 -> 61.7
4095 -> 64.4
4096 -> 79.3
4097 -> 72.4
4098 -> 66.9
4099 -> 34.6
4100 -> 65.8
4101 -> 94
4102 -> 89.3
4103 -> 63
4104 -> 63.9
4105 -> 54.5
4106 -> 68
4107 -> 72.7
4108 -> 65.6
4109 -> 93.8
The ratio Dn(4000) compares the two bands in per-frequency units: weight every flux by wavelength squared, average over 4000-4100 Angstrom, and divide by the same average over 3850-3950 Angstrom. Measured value 1.27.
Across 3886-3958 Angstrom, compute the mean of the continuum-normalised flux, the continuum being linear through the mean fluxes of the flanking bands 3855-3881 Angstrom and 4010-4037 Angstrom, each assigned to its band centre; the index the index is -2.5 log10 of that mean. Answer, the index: 0.07 mag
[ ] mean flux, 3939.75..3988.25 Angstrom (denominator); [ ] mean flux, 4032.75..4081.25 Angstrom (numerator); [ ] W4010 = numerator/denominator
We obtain 1.25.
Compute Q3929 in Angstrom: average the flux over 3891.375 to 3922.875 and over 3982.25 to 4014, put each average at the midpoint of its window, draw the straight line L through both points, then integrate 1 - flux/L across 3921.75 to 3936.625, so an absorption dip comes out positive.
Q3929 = 2.4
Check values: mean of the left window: 75.3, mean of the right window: 87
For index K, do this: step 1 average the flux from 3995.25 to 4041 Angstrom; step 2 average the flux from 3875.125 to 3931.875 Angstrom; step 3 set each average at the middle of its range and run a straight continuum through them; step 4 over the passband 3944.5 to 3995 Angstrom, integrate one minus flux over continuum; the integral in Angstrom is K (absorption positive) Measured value 6.5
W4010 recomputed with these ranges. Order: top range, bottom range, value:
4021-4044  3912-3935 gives 1.23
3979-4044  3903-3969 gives 1.21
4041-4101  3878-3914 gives 1.17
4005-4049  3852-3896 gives 1.28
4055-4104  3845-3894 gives 1.16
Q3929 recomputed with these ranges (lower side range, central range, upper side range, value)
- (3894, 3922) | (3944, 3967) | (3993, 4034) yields 2.5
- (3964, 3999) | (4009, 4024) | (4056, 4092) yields -2.1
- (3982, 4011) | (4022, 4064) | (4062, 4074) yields 2.1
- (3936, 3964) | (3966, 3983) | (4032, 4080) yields 4.4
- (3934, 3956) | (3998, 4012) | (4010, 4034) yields -0.9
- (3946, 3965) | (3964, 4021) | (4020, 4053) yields 1.6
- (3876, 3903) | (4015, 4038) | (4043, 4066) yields -1.2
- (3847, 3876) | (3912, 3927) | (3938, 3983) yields -1.2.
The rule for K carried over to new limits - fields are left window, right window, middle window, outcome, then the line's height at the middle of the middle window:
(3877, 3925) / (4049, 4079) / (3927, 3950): 1.5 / 75.3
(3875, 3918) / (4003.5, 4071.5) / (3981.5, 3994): 0.3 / 82.1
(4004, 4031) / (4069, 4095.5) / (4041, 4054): -0.2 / 85.1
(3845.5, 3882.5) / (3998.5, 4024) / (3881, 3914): 2.7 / 76.6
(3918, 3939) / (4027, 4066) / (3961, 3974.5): 3.7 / 73.9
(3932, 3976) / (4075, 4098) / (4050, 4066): -2.4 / 74.8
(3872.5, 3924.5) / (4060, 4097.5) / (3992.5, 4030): -5.0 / 78.1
